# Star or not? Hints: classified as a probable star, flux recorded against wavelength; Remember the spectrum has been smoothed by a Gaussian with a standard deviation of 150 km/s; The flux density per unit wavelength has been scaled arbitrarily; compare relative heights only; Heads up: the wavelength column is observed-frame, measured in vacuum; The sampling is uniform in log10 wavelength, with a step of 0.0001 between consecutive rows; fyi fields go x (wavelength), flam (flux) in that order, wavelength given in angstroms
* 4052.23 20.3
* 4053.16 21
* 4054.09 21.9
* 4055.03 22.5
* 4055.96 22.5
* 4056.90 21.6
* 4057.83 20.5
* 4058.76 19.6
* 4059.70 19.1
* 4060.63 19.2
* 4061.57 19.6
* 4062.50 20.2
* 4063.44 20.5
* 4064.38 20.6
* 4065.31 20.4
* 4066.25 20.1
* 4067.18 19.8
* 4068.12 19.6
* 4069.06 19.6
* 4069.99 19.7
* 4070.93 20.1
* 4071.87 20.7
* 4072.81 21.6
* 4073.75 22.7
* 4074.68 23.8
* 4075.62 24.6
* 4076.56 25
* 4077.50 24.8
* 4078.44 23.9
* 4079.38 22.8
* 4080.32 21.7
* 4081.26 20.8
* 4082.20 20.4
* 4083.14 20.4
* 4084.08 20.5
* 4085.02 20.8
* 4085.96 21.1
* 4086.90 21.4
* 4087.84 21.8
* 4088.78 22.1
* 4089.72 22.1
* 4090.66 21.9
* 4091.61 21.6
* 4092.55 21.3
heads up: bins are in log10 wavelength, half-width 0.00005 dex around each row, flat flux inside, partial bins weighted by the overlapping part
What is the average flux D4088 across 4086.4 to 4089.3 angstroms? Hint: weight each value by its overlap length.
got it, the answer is 21.8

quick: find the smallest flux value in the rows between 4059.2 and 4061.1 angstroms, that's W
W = 19.1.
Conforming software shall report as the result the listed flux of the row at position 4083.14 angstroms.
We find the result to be 20.4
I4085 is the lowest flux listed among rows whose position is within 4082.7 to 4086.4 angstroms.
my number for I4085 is 20.4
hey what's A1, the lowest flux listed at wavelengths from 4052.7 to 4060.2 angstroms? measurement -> 19.1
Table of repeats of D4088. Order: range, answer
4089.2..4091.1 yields 22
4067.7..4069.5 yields 19.6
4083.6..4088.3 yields 21.1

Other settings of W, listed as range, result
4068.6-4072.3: 19.6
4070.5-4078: 20.1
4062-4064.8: 20.2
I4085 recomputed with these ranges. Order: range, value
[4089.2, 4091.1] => 21.9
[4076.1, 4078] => 24.8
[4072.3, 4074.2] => 21.6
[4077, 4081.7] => 20.8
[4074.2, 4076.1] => 23.8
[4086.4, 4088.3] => 21.4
